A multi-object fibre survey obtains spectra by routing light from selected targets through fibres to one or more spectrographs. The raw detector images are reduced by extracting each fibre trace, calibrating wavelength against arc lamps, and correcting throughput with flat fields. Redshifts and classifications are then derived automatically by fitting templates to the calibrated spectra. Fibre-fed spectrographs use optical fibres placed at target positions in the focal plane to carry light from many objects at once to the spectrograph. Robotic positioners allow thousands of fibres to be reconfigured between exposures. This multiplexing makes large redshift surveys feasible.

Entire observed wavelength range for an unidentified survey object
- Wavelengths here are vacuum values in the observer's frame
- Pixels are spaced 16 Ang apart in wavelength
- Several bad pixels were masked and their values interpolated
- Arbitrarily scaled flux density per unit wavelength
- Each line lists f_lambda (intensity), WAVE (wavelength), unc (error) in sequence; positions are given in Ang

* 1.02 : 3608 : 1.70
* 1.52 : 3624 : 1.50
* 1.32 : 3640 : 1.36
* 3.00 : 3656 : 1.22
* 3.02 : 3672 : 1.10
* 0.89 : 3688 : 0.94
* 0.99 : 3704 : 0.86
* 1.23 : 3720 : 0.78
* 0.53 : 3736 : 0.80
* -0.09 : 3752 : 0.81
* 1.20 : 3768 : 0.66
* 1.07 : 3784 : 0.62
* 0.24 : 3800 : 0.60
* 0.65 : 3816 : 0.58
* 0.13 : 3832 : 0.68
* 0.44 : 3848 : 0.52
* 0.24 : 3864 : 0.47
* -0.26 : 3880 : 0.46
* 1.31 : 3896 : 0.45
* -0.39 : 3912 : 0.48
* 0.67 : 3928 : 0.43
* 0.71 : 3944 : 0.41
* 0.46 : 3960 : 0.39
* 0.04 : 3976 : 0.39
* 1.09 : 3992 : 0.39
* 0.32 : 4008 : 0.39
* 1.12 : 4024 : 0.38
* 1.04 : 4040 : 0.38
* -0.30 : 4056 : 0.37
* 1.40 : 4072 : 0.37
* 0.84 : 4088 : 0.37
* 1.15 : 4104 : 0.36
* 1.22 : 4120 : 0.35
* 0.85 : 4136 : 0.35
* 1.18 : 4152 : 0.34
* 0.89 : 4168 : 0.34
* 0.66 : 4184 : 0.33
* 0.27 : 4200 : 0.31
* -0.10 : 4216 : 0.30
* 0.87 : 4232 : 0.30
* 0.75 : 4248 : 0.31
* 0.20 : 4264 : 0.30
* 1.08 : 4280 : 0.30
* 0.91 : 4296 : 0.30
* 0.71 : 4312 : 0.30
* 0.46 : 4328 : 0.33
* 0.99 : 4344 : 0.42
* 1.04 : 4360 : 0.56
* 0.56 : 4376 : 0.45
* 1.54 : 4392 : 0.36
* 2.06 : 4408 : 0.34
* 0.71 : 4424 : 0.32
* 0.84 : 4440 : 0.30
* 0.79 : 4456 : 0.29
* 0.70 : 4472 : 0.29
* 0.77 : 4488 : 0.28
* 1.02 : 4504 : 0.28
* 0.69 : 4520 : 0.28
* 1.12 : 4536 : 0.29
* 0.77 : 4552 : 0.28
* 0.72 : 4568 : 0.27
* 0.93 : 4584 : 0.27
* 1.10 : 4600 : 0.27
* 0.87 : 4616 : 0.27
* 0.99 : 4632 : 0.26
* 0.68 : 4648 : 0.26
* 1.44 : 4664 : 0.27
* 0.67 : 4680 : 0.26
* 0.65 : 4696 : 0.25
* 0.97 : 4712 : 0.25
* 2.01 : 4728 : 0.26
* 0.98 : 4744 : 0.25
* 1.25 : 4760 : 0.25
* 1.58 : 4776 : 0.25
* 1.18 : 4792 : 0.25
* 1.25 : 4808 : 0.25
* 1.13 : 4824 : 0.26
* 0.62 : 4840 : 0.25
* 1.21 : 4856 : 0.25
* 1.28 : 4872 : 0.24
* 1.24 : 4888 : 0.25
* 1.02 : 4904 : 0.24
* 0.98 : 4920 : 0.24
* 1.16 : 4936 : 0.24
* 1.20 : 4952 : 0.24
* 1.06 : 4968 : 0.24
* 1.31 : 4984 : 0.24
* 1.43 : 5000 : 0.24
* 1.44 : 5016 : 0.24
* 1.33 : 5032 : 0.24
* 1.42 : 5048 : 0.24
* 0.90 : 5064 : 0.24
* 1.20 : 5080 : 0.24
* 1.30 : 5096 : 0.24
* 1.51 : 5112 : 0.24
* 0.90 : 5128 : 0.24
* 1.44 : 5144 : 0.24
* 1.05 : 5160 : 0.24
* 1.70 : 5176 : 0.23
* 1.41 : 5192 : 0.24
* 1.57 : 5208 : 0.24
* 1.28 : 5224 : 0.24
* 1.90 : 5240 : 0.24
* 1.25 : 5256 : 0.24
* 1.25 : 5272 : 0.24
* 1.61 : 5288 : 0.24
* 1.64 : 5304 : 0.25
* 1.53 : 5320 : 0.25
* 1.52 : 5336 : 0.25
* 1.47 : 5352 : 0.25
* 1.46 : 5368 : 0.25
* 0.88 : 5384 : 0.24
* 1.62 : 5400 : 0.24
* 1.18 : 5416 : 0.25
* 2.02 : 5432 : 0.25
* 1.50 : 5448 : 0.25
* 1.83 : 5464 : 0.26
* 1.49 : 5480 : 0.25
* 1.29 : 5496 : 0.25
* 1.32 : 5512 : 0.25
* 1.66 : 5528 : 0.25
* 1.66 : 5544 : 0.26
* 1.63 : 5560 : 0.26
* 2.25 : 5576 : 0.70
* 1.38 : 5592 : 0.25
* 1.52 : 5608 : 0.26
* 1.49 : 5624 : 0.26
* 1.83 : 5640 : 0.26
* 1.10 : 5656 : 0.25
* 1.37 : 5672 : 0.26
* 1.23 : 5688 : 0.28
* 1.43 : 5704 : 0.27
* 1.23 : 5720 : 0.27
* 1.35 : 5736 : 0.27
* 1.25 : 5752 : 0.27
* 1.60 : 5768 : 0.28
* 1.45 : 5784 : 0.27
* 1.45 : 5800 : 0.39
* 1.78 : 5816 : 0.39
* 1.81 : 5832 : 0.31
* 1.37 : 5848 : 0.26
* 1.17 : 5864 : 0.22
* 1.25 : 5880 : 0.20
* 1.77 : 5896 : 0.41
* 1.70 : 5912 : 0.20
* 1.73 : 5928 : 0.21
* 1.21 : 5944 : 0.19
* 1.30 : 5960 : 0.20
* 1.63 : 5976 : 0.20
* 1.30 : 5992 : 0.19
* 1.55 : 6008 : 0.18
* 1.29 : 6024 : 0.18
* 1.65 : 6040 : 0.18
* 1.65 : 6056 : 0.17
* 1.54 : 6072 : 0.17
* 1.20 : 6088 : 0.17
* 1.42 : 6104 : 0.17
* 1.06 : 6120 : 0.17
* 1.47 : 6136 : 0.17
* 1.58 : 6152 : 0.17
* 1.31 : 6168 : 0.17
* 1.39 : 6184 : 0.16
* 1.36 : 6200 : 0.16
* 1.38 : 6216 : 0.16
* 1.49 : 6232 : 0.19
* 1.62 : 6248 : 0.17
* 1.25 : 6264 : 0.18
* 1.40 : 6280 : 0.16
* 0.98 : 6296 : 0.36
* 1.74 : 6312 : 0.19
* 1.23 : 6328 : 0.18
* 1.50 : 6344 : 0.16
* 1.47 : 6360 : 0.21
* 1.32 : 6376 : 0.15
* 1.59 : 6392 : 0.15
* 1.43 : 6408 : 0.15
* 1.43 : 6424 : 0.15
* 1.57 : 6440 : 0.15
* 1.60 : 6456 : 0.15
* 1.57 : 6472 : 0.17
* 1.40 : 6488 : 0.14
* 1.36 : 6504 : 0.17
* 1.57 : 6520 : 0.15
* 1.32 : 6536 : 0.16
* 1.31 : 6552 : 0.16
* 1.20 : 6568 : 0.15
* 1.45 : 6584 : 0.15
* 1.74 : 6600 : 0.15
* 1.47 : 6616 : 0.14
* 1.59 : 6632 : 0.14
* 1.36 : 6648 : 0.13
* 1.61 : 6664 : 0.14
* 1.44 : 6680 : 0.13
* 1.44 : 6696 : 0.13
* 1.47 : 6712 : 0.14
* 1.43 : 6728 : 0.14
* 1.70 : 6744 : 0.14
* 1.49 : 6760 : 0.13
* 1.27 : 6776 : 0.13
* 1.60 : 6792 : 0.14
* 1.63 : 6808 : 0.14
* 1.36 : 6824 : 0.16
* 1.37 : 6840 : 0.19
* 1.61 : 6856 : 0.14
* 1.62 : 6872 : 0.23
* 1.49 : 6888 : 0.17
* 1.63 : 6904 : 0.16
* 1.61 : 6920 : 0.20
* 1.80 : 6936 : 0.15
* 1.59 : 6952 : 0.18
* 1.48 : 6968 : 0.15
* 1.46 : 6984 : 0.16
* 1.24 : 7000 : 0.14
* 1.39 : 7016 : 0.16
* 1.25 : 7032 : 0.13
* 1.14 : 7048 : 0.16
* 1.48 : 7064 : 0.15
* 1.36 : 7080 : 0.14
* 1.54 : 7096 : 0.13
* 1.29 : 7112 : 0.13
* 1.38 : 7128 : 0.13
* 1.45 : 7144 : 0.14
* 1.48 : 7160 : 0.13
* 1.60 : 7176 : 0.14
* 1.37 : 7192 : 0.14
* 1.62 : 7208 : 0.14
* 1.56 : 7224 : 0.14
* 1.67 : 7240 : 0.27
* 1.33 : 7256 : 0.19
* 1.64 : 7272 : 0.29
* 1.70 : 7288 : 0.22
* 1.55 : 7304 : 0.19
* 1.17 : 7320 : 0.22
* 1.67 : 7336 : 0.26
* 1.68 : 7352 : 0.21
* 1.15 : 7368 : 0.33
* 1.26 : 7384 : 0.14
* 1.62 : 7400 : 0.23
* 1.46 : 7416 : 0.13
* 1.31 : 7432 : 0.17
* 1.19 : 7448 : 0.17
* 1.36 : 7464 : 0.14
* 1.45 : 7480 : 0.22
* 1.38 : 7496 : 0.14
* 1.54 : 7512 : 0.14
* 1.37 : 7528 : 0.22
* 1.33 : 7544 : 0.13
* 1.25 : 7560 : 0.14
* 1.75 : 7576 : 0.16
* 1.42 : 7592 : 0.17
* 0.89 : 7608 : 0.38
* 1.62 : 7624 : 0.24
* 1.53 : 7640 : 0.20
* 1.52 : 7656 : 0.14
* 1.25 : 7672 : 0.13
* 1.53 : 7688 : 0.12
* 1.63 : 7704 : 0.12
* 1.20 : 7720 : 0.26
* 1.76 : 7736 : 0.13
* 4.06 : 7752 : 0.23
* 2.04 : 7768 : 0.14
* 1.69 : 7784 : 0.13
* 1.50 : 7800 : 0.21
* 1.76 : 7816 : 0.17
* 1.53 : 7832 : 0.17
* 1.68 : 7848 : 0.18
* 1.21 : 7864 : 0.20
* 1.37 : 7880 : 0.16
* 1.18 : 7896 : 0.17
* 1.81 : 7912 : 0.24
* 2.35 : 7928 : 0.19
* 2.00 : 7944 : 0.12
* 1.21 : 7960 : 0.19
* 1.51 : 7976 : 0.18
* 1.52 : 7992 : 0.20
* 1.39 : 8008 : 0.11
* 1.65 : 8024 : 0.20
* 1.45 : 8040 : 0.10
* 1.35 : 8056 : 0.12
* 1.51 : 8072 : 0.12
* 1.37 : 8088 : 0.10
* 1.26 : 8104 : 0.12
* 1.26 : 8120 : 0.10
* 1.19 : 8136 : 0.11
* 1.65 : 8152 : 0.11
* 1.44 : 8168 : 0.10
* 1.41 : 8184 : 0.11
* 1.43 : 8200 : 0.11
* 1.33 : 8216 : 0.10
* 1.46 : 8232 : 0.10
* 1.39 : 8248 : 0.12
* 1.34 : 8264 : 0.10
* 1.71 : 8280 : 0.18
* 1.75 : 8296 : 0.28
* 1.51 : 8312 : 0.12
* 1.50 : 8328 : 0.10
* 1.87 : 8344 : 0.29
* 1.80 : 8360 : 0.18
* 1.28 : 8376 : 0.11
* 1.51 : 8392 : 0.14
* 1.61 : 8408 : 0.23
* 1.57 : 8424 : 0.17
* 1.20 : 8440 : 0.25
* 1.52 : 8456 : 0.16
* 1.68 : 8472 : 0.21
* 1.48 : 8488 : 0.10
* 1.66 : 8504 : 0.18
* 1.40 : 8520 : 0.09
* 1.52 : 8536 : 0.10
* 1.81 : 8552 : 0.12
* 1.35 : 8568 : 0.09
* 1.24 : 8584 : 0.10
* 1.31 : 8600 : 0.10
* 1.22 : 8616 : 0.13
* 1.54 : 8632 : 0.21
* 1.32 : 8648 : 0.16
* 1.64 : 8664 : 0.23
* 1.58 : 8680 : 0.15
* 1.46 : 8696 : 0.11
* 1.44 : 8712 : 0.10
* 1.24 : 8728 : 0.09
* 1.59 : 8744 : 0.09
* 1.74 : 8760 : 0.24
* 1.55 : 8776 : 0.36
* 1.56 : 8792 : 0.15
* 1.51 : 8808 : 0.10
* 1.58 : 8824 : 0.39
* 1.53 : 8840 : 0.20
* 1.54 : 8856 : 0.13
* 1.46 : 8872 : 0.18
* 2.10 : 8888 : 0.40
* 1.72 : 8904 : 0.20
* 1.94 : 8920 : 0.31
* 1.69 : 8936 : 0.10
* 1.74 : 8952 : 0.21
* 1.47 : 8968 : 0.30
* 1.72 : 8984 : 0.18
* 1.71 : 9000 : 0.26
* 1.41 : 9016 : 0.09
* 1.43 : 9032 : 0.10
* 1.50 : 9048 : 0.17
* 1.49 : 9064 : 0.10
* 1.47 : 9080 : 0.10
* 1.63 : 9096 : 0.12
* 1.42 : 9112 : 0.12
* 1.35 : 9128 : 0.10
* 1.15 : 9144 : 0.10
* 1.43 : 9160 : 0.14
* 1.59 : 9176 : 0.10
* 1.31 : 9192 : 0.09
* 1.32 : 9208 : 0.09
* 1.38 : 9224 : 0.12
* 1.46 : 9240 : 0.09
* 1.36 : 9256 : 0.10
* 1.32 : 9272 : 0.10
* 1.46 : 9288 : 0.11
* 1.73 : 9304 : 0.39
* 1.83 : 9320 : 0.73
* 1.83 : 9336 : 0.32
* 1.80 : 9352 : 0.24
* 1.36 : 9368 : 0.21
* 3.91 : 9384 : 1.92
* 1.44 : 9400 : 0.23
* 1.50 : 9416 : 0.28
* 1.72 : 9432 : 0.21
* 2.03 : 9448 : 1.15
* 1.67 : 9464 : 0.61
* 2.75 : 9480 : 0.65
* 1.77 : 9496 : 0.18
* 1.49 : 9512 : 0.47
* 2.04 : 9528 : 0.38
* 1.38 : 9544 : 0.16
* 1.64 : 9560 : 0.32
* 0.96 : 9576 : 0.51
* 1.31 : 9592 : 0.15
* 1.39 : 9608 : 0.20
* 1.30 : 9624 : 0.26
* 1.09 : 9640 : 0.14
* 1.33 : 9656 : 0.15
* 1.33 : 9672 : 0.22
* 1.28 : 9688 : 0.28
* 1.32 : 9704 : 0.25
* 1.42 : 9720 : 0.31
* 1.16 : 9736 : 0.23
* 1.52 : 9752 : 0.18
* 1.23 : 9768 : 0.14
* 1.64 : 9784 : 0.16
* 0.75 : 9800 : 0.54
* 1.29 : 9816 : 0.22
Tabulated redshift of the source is 0.18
